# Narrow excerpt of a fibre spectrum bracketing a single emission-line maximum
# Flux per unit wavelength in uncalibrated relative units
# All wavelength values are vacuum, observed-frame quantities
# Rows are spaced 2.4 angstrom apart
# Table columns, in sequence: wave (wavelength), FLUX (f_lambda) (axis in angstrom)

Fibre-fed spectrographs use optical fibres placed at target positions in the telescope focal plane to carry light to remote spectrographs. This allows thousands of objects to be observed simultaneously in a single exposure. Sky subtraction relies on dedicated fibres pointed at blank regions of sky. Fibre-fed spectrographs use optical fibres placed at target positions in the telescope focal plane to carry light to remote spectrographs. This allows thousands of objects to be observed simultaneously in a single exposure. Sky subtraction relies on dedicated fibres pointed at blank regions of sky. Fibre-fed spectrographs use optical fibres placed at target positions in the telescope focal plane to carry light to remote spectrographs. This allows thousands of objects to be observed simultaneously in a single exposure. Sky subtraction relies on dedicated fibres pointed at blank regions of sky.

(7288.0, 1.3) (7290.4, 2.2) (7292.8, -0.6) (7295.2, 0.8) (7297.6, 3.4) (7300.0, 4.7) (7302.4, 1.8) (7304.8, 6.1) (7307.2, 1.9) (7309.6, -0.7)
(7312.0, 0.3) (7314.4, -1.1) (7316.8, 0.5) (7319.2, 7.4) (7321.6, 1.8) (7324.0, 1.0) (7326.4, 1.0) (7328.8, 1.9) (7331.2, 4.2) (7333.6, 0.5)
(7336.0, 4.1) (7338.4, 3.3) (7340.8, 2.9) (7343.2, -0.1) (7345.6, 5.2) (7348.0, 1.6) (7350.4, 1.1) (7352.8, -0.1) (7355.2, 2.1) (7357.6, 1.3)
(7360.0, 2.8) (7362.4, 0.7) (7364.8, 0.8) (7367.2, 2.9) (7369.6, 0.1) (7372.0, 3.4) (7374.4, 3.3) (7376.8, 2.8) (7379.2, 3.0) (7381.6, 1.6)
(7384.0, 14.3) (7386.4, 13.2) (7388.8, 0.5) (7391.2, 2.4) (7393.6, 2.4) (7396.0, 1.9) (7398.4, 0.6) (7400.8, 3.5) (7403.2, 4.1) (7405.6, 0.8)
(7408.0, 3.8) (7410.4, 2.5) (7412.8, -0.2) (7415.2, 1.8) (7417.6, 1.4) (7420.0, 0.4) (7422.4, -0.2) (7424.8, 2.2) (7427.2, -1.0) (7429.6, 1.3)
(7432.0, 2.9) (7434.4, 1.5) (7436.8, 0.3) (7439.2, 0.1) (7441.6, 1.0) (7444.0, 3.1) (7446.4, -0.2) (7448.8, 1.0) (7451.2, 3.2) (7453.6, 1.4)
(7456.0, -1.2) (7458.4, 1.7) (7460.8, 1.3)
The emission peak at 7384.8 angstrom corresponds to Halpha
